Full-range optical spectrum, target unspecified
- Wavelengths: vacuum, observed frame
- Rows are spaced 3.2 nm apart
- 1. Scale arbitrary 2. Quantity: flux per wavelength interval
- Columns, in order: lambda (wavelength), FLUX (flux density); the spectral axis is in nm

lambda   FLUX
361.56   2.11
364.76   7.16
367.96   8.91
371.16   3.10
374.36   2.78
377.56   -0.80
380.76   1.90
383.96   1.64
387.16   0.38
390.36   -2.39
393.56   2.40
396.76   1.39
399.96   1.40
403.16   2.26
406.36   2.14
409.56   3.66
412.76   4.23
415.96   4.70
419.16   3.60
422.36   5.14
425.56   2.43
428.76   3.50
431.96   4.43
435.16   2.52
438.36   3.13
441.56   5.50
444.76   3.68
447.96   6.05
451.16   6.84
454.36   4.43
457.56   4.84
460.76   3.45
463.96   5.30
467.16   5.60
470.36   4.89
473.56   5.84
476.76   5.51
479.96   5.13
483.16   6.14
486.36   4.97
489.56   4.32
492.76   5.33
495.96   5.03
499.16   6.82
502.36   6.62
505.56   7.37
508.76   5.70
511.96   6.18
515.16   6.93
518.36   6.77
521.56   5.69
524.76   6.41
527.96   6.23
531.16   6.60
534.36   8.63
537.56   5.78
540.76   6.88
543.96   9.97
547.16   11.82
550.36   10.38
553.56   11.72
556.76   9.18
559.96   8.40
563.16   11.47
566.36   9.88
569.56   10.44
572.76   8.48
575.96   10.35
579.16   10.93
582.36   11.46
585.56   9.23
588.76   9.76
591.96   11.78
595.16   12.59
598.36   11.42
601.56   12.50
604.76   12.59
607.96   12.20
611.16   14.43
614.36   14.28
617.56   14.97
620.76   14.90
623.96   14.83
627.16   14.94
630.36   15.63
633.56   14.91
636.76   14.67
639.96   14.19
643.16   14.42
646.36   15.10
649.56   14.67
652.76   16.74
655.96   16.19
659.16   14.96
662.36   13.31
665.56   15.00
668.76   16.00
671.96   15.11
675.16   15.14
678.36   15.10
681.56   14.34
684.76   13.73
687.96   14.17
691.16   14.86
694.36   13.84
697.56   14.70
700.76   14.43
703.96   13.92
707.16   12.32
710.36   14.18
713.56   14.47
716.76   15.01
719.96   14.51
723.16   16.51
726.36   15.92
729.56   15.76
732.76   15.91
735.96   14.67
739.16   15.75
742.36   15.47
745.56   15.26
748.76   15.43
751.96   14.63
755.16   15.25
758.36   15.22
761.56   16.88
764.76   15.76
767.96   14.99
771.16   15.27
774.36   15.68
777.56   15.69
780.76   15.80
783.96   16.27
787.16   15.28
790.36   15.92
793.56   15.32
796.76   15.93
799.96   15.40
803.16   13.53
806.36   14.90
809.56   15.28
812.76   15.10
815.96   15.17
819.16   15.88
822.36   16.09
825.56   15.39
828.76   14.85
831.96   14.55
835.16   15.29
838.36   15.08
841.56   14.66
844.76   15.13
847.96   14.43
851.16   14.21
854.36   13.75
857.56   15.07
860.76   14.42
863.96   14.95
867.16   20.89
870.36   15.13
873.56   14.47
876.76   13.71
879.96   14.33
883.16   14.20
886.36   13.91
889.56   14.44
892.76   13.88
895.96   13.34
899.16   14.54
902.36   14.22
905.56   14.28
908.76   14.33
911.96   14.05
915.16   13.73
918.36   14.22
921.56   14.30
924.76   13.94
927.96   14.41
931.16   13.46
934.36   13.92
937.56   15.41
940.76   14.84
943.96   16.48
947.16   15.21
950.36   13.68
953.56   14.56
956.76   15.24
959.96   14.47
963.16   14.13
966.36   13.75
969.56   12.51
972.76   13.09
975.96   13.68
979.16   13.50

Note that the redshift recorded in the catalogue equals 0.364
